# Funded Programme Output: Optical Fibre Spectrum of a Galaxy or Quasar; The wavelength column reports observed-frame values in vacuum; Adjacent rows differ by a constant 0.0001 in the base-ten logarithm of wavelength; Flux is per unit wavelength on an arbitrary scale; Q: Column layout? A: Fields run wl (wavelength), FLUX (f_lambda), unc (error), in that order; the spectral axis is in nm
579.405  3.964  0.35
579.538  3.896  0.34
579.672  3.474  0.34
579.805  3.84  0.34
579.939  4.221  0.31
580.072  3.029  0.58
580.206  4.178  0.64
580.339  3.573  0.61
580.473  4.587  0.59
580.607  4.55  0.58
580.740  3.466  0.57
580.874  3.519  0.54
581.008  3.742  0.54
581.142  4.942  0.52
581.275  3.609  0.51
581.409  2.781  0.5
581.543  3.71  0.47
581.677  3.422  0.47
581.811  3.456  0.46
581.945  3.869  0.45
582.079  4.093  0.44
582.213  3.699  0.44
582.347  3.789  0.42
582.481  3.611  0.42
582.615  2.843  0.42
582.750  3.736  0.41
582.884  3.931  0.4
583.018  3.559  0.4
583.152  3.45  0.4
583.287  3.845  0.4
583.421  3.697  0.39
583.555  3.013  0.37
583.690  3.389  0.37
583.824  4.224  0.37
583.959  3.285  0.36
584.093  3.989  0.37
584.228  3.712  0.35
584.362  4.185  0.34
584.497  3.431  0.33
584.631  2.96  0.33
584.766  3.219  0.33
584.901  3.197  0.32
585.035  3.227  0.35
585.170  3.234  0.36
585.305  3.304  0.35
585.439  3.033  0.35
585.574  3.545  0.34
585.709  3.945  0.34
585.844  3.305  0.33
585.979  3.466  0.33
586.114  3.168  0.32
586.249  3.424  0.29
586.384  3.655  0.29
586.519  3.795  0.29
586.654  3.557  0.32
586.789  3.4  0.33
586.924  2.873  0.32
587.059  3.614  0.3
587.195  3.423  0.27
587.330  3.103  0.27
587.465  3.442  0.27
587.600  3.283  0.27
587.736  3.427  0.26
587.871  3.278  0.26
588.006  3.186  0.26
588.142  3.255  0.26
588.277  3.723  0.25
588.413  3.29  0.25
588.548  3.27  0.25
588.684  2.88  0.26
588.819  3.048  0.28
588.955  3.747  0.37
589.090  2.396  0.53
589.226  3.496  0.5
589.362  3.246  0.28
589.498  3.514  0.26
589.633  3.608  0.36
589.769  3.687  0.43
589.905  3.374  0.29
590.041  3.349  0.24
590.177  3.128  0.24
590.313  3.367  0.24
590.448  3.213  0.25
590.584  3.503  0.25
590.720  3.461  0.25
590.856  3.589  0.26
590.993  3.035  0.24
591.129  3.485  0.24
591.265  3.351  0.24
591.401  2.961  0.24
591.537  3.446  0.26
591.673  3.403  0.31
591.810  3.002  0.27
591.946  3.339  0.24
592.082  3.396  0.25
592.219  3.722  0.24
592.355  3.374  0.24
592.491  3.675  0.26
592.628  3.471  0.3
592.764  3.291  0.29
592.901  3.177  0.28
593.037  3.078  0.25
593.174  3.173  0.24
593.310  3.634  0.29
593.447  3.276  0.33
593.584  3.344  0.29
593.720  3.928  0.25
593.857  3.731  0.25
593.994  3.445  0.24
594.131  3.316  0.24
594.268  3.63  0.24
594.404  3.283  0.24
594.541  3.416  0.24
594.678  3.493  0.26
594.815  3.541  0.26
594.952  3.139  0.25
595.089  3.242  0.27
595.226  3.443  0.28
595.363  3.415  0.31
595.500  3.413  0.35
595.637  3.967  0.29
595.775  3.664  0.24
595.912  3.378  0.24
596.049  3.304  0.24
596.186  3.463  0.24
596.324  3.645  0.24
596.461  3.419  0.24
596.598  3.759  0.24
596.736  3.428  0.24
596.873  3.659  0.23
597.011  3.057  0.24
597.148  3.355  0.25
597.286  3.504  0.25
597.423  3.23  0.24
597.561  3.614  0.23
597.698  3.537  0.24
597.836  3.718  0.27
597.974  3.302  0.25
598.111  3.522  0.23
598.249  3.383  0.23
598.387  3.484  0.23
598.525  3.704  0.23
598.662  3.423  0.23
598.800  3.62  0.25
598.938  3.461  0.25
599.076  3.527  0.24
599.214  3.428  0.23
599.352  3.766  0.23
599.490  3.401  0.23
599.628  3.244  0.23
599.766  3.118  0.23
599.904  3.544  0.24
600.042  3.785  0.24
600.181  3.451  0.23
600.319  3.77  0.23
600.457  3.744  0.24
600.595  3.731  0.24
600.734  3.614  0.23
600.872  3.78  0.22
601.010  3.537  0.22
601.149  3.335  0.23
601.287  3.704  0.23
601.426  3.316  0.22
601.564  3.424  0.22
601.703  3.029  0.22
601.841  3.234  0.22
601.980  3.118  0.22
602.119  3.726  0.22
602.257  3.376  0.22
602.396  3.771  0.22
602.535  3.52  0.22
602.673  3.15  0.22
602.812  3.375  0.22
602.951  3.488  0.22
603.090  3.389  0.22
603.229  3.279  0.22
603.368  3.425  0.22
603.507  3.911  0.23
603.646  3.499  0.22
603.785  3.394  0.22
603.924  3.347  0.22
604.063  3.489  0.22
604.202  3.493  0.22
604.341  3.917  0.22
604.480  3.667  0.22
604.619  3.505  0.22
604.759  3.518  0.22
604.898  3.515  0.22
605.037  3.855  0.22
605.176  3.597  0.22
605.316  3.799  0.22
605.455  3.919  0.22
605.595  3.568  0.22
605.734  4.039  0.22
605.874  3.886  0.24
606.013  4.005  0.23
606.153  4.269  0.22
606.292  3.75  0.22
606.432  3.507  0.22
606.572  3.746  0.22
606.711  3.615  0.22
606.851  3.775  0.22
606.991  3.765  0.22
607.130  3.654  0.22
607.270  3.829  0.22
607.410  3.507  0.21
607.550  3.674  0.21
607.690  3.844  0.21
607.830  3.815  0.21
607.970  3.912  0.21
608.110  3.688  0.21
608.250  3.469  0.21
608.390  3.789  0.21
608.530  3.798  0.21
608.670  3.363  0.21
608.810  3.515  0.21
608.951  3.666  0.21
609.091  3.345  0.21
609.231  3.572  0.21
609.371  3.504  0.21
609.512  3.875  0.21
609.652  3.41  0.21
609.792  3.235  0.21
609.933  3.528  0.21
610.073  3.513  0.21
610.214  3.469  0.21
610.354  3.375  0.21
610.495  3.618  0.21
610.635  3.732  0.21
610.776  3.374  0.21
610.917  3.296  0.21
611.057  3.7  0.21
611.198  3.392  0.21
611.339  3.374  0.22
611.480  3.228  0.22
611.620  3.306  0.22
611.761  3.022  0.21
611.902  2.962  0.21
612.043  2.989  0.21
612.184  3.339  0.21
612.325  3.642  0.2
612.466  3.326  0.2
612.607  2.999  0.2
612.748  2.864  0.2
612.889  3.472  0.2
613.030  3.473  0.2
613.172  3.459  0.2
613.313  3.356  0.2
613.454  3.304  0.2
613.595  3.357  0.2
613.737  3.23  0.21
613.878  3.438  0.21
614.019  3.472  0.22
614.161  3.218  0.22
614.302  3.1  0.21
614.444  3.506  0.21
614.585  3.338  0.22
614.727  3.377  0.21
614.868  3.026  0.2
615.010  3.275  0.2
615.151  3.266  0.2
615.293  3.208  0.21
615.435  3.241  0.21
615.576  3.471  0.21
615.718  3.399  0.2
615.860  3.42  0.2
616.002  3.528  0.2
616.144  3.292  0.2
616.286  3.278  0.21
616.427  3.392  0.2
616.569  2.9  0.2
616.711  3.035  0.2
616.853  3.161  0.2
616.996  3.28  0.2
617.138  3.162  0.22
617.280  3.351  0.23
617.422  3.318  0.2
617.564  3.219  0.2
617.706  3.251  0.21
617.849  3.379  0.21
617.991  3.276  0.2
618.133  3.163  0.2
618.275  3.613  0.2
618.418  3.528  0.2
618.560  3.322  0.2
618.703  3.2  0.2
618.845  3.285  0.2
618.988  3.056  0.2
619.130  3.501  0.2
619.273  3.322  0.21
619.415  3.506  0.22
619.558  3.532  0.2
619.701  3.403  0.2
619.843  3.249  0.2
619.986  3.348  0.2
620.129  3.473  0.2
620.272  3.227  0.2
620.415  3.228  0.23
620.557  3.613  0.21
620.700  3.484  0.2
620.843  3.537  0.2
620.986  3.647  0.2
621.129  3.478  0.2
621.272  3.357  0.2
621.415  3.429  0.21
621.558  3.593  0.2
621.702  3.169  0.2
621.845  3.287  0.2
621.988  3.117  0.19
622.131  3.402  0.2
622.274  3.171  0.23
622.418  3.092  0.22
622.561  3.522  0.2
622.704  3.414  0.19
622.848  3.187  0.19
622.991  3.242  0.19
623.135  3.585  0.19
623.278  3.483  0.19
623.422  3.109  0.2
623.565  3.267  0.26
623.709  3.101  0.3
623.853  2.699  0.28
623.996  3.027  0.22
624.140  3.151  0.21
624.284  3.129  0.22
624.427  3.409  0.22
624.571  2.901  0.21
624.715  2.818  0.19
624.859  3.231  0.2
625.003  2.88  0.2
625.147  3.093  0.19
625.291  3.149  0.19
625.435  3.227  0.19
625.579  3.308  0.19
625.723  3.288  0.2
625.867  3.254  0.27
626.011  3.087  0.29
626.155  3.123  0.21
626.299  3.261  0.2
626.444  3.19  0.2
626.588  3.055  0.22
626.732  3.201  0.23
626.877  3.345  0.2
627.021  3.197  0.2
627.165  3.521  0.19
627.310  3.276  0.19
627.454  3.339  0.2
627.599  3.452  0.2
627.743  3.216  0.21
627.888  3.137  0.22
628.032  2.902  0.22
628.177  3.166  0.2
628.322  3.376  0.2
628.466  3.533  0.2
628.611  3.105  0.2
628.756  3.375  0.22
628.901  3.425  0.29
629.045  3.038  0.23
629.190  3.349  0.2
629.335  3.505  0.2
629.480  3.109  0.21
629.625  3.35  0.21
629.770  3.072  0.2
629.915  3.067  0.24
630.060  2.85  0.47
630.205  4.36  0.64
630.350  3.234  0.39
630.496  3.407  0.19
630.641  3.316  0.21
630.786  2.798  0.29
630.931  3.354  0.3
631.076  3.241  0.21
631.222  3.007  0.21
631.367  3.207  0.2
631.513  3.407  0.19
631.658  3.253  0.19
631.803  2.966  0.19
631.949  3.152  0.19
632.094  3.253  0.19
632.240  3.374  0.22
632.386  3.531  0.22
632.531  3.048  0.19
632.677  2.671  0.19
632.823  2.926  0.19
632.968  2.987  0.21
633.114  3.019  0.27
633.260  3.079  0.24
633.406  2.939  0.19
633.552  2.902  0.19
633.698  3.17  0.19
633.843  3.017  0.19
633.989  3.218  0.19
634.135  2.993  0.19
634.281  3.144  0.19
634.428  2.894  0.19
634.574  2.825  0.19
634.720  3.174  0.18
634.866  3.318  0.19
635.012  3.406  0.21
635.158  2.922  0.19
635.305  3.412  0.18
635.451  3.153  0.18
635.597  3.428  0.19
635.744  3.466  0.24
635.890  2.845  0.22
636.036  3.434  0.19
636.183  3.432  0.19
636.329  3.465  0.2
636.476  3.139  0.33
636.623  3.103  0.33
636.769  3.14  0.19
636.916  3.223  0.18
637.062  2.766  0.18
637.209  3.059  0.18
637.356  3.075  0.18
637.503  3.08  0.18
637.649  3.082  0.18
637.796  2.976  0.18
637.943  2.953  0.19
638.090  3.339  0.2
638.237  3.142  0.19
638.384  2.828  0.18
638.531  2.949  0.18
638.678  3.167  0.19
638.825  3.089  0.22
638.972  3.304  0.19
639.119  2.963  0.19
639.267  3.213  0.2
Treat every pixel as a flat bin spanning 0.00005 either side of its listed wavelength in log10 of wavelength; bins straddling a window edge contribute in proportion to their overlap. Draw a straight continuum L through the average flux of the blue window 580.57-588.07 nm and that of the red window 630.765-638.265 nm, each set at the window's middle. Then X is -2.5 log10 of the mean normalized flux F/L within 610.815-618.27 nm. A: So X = 0.00 mag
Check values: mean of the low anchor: 3.52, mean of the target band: 3.29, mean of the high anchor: 3.14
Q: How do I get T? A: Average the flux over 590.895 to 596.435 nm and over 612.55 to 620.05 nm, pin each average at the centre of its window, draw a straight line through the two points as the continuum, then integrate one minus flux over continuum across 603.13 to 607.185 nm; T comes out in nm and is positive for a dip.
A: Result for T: -0.39 nm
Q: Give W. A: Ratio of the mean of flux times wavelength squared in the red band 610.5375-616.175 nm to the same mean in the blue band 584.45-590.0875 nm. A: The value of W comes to 1.08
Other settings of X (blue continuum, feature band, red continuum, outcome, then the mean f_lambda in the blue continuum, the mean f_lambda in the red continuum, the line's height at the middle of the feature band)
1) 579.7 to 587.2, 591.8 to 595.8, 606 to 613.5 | 0.04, 3.6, 3.51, 3.56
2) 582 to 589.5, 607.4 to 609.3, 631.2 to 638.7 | -0.11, 3.44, 3.12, 3.29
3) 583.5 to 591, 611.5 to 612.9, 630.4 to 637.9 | 0.02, 3.39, 3.14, 3.26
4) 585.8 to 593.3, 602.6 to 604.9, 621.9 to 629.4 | -0.06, 3.35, 3.22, 3.3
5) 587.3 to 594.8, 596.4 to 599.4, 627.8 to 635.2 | -0.05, 3.36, 3.17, 3.33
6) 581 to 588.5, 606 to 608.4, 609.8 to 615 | -0.12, 3.5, 3.34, 3.37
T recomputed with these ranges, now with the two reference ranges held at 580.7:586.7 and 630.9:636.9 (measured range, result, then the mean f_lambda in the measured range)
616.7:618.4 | 0.00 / 3.28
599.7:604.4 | -0.11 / 3.49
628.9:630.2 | -0.02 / 3.25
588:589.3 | 0.11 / 3.23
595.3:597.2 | -0.02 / 3.5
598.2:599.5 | -0.03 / 3.53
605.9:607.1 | -0.15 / 3.8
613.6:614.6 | -0.01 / 3.33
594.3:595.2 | 0.03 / 3.37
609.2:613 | -0.04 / 3.37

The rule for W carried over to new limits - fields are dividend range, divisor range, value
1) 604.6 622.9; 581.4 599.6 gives 1.08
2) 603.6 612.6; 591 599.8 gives 1.08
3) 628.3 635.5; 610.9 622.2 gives 1.01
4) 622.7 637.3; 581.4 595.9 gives 1.07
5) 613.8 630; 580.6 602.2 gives 1.05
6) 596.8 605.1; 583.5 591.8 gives 1.08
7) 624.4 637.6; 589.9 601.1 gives 1.04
